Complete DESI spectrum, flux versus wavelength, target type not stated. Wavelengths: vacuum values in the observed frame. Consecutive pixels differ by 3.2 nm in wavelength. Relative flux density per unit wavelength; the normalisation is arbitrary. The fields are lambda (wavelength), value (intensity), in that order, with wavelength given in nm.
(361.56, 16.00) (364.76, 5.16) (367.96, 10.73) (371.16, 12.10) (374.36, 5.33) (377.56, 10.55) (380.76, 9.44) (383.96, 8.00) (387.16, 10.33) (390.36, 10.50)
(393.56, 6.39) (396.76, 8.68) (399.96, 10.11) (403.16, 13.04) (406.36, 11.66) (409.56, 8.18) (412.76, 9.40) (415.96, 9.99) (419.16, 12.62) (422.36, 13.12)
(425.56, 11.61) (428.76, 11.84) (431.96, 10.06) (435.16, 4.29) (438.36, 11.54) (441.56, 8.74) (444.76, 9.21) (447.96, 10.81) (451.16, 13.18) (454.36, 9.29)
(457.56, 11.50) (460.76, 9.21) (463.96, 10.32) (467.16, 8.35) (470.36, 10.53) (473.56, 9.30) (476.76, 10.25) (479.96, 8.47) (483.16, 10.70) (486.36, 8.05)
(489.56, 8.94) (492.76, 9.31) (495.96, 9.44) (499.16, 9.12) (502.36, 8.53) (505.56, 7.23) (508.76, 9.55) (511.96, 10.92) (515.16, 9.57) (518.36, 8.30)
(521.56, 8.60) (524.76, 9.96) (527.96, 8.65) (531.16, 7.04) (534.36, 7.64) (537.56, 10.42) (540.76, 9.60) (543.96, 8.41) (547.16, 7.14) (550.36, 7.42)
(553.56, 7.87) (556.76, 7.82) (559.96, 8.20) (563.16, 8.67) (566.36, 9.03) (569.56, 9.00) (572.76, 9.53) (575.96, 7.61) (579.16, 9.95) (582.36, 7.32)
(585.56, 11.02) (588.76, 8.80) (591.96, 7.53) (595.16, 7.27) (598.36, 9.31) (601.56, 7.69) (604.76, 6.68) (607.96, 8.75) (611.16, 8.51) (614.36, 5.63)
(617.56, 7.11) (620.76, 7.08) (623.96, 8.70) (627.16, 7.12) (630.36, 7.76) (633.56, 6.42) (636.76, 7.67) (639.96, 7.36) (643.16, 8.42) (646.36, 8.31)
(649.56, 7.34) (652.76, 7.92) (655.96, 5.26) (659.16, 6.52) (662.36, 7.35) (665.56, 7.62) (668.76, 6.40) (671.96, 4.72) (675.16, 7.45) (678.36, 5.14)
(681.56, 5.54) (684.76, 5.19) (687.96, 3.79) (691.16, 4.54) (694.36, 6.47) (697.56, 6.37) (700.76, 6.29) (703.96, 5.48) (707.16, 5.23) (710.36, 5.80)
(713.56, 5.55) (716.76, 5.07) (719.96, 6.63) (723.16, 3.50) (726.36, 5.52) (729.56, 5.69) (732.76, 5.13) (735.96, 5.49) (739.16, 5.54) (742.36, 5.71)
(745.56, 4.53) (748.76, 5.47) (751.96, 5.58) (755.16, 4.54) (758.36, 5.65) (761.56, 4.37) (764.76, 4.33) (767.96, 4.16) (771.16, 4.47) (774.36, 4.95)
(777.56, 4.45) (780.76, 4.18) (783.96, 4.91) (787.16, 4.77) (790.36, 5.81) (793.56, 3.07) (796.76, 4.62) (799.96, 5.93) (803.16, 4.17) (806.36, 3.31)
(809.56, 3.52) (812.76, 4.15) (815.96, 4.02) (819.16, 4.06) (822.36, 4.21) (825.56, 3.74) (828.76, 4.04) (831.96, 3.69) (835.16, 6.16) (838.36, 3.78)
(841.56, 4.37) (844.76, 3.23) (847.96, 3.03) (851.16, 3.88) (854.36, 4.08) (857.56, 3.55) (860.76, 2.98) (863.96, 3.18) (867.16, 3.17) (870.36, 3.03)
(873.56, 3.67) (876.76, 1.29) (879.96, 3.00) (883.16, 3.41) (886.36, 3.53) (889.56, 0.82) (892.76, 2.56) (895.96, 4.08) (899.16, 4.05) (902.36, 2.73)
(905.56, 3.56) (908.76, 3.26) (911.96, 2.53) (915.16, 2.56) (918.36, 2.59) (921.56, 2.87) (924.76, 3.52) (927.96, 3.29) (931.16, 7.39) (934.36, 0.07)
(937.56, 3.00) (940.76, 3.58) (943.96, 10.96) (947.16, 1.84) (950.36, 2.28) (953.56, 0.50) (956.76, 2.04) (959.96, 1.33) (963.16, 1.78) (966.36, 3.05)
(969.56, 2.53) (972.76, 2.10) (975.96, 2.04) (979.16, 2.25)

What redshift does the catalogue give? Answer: 0.498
